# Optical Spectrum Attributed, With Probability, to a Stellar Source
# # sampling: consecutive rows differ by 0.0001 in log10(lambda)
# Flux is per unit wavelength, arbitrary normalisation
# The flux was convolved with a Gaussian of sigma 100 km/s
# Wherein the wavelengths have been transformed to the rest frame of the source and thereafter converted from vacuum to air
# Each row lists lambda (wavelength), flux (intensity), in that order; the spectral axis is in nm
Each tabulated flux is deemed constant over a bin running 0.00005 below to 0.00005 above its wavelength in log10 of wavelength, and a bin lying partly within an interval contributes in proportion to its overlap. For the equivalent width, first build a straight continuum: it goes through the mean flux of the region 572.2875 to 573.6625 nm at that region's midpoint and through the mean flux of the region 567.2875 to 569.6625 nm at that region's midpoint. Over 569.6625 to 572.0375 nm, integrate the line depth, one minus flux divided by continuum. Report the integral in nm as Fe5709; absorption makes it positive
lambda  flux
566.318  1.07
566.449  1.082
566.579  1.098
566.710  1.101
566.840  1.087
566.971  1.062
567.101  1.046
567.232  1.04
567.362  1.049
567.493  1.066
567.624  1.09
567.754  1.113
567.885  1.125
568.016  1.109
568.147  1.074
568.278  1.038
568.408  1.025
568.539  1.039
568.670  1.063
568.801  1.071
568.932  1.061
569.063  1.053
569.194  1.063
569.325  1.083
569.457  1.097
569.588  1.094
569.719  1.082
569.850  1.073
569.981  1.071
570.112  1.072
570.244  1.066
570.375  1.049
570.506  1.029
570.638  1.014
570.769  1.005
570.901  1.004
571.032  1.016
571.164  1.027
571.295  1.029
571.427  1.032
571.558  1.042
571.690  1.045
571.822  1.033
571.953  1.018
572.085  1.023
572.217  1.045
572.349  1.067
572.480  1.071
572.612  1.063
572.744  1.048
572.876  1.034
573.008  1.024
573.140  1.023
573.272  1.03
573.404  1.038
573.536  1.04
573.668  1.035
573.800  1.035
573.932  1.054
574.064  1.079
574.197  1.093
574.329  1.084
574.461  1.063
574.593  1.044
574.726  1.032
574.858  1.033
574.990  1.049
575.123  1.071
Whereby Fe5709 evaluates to 0.04 nm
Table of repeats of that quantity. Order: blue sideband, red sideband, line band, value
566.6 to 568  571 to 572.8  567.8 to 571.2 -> 0.01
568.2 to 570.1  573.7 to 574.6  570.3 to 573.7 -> 0.10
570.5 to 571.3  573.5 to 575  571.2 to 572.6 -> -0.02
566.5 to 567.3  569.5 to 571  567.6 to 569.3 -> -0.01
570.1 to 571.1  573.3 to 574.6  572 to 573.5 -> 0.01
